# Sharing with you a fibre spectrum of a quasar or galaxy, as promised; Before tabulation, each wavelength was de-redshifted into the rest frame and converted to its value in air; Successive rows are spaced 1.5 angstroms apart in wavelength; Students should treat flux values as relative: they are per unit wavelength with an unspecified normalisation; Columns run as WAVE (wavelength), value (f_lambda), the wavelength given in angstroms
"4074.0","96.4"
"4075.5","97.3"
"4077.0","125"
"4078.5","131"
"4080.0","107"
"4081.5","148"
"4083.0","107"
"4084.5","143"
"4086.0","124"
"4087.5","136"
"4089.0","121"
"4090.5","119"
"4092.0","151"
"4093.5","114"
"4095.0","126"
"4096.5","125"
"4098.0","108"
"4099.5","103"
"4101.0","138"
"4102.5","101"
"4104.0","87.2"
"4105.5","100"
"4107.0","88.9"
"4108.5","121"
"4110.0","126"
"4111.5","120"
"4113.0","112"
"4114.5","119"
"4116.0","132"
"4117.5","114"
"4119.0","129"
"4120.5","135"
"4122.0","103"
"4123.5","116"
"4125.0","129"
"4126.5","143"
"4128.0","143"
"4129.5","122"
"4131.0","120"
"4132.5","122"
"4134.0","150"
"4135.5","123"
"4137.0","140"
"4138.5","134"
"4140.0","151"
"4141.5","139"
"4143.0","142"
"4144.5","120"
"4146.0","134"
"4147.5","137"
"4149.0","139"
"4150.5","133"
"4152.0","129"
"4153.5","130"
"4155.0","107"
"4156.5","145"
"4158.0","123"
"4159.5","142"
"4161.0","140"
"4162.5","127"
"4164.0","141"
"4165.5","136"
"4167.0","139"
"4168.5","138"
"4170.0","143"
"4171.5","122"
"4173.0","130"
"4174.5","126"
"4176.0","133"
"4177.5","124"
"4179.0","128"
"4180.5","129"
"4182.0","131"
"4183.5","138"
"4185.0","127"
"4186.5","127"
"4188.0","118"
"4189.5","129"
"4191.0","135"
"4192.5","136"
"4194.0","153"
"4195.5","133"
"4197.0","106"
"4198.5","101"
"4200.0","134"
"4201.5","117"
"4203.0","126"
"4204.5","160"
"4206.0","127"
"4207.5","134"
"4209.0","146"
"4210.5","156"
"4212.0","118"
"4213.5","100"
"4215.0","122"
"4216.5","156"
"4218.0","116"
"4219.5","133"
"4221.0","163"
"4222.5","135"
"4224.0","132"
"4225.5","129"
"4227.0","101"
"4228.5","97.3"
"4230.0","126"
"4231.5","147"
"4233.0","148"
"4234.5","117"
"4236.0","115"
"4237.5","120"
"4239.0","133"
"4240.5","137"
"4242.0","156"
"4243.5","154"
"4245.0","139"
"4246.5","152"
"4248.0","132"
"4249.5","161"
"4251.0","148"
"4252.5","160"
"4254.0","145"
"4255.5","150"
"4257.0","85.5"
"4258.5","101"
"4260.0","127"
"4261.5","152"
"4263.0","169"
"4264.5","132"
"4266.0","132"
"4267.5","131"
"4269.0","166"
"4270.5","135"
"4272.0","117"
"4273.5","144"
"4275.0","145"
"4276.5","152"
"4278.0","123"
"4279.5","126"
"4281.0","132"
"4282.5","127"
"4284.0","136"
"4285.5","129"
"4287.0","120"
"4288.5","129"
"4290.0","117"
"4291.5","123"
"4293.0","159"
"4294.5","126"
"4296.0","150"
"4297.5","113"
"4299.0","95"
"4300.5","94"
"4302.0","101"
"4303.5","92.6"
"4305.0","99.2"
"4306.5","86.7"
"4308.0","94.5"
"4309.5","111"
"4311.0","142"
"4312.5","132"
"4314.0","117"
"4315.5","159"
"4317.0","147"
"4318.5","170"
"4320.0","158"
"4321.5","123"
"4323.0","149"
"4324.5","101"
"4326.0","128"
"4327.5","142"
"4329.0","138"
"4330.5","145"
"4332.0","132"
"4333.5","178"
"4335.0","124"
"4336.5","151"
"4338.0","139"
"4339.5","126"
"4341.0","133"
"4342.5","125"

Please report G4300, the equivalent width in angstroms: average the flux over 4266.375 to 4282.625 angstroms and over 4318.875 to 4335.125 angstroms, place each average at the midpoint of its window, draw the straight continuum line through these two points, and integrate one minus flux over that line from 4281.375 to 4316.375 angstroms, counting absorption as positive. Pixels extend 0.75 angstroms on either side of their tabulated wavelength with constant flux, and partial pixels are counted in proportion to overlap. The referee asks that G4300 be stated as 4.53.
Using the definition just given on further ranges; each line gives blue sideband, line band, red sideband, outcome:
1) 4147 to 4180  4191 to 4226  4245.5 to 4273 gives 0.87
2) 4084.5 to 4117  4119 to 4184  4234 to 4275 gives -3.80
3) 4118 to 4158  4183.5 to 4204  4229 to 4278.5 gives 1.09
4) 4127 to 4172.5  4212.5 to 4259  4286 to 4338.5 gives -0.69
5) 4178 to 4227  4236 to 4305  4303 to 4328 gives -2.01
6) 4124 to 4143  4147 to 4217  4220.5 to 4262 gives 1.69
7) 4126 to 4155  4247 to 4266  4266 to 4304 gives -1.43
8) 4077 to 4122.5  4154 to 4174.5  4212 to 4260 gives -1.19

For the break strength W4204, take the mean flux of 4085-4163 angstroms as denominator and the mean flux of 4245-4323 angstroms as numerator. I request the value 1.04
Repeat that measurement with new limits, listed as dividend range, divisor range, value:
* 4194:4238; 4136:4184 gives 0.96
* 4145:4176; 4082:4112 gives 1.12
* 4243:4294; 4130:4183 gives 1.03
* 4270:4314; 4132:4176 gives 0.91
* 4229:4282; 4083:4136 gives 1.13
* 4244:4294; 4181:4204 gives 1.07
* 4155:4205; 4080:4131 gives 1.08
